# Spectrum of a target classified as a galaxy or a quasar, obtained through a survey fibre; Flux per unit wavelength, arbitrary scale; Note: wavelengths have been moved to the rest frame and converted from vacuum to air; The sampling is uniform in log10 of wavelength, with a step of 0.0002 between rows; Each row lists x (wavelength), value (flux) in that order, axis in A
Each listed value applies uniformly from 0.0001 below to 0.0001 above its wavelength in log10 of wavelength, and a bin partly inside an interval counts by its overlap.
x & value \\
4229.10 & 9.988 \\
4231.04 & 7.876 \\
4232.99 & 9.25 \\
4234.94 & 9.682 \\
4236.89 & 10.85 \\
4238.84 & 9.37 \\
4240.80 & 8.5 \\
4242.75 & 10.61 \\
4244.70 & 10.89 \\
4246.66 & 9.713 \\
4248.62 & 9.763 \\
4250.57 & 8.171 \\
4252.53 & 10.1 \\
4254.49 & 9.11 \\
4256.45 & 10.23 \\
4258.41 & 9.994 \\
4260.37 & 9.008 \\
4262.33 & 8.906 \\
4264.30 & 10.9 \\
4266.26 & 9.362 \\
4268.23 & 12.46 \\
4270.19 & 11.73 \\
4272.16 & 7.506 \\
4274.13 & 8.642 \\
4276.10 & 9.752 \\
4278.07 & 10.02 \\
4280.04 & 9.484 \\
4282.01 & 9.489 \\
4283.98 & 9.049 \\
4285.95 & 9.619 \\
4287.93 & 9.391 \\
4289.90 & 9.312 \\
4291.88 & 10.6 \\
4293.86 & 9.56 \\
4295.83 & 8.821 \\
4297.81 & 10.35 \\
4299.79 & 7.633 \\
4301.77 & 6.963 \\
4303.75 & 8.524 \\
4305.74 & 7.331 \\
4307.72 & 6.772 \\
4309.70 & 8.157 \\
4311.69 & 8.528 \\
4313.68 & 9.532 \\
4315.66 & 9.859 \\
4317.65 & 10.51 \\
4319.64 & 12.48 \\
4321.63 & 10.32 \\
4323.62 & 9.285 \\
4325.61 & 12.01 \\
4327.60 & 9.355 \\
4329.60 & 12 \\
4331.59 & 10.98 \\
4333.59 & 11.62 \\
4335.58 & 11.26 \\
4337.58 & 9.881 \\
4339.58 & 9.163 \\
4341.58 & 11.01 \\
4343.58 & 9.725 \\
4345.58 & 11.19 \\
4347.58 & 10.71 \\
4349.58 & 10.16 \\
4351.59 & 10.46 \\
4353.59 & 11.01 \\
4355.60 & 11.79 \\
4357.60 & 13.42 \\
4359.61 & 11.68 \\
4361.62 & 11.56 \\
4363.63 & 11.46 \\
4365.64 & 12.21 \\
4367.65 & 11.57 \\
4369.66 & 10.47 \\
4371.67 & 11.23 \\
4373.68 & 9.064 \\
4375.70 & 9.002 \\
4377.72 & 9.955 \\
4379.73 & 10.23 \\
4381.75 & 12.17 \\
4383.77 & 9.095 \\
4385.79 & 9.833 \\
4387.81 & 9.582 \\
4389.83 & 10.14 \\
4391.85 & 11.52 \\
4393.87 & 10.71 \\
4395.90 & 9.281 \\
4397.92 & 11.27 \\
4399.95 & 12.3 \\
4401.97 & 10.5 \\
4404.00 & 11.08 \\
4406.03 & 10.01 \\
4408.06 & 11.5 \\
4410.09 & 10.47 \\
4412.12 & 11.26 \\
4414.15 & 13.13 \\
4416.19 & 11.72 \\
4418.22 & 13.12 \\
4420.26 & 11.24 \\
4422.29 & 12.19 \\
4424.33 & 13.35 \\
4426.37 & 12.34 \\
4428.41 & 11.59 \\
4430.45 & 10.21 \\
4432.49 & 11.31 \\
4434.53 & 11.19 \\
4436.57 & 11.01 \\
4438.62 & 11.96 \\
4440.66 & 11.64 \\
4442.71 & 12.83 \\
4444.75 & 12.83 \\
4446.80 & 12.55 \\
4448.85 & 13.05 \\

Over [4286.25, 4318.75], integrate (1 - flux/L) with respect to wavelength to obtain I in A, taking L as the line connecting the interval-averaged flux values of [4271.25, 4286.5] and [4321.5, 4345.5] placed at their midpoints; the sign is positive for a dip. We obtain 3.0 A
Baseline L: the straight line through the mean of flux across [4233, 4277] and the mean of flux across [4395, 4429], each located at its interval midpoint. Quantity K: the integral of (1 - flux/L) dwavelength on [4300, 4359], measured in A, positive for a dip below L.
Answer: 2.9 A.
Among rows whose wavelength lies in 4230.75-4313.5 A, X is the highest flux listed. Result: 12.46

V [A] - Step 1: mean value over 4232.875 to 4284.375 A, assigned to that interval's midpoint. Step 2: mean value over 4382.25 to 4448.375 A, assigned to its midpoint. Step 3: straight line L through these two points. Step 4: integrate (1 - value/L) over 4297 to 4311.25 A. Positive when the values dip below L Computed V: 3.1 A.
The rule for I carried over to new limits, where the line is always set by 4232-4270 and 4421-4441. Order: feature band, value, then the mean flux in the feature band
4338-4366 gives -0.4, 11.1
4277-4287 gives 0.6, 9.53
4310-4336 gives 0.2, 10.5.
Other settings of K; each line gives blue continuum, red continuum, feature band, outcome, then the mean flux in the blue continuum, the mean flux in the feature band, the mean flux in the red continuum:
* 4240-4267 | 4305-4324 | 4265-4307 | 0.8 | 9.67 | 9.31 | 9.31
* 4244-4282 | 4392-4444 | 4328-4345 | -0.1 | 9.76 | 10.7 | 11.5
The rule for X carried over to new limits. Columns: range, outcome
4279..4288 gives 9.619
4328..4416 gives 13.42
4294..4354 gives 12.48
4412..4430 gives 13.35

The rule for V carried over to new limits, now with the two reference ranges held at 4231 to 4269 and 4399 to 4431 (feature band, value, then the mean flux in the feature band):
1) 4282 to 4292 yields 0.7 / 9.5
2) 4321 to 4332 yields 0.0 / 10.7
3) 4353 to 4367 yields -1.1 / 11.9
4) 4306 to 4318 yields 2.0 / 8.71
